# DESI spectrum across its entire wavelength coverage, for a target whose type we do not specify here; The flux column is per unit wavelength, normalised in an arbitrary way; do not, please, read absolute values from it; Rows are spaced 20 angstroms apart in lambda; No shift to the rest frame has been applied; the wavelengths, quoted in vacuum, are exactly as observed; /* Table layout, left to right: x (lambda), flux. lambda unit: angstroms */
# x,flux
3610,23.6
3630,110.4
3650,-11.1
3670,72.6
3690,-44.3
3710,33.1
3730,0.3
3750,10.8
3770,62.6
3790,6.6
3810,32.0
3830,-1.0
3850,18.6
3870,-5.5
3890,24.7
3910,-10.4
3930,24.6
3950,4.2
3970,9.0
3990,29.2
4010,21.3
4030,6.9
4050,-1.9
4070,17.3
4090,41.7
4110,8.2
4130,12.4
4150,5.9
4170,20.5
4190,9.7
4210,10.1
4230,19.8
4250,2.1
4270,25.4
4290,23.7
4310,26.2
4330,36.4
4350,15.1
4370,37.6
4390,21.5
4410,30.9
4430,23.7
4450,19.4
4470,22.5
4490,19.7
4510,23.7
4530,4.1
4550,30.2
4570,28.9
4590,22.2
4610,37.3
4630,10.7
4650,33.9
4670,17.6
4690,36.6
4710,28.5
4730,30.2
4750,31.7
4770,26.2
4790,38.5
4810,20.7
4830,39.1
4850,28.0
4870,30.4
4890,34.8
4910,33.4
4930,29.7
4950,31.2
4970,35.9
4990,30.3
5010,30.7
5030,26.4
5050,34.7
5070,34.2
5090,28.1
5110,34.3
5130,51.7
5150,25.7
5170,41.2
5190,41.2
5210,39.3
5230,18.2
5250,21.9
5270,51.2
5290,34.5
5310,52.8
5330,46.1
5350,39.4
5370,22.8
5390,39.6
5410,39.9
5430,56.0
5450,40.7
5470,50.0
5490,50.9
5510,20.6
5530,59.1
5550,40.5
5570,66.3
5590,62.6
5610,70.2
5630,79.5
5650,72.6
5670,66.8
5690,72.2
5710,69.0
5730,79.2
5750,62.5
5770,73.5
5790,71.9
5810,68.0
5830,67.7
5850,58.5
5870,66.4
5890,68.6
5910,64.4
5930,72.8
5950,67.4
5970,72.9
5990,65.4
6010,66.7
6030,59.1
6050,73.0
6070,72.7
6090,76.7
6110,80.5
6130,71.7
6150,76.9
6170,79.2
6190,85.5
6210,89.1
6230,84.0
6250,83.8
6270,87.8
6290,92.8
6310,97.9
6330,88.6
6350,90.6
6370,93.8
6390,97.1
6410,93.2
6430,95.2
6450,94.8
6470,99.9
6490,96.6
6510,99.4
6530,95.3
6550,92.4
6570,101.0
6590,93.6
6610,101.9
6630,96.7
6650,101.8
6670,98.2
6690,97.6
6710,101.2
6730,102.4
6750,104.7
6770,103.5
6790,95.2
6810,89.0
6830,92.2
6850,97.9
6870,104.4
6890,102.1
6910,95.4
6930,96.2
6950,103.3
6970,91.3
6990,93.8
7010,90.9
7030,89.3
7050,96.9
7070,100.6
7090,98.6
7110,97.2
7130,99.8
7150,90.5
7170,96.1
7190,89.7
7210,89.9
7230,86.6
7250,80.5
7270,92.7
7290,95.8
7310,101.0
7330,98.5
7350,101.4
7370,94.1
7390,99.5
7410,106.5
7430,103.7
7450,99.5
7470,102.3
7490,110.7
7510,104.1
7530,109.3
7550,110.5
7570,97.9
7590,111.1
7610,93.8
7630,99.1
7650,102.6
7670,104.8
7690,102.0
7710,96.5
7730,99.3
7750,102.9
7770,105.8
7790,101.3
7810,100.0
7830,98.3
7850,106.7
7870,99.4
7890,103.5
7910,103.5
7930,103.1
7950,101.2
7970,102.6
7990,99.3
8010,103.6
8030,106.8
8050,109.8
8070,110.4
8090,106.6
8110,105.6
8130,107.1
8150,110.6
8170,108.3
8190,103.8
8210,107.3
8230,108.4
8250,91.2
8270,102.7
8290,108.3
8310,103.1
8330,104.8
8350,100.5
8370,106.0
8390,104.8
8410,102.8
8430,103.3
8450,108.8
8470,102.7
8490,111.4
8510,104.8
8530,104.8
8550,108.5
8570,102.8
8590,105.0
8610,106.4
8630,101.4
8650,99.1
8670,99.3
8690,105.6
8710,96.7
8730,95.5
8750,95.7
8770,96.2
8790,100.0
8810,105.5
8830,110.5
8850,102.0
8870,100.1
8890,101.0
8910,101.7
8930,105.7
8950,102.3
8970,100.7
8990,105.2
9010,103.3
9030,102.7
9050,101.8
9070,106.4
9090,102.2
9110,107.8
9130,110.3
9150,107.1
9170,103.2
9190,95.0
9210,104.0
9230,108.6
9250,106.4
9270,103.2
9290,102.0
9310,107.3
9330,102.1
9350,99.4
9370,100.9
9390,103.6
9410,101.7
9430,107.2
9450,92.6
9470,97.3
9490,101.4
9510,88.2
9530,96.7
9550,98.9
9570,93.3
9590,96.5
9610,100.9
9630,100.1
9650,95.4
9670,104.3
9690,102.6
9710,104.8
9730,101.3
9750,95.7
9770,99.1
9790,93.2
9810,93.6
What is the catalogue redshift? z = 0.40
